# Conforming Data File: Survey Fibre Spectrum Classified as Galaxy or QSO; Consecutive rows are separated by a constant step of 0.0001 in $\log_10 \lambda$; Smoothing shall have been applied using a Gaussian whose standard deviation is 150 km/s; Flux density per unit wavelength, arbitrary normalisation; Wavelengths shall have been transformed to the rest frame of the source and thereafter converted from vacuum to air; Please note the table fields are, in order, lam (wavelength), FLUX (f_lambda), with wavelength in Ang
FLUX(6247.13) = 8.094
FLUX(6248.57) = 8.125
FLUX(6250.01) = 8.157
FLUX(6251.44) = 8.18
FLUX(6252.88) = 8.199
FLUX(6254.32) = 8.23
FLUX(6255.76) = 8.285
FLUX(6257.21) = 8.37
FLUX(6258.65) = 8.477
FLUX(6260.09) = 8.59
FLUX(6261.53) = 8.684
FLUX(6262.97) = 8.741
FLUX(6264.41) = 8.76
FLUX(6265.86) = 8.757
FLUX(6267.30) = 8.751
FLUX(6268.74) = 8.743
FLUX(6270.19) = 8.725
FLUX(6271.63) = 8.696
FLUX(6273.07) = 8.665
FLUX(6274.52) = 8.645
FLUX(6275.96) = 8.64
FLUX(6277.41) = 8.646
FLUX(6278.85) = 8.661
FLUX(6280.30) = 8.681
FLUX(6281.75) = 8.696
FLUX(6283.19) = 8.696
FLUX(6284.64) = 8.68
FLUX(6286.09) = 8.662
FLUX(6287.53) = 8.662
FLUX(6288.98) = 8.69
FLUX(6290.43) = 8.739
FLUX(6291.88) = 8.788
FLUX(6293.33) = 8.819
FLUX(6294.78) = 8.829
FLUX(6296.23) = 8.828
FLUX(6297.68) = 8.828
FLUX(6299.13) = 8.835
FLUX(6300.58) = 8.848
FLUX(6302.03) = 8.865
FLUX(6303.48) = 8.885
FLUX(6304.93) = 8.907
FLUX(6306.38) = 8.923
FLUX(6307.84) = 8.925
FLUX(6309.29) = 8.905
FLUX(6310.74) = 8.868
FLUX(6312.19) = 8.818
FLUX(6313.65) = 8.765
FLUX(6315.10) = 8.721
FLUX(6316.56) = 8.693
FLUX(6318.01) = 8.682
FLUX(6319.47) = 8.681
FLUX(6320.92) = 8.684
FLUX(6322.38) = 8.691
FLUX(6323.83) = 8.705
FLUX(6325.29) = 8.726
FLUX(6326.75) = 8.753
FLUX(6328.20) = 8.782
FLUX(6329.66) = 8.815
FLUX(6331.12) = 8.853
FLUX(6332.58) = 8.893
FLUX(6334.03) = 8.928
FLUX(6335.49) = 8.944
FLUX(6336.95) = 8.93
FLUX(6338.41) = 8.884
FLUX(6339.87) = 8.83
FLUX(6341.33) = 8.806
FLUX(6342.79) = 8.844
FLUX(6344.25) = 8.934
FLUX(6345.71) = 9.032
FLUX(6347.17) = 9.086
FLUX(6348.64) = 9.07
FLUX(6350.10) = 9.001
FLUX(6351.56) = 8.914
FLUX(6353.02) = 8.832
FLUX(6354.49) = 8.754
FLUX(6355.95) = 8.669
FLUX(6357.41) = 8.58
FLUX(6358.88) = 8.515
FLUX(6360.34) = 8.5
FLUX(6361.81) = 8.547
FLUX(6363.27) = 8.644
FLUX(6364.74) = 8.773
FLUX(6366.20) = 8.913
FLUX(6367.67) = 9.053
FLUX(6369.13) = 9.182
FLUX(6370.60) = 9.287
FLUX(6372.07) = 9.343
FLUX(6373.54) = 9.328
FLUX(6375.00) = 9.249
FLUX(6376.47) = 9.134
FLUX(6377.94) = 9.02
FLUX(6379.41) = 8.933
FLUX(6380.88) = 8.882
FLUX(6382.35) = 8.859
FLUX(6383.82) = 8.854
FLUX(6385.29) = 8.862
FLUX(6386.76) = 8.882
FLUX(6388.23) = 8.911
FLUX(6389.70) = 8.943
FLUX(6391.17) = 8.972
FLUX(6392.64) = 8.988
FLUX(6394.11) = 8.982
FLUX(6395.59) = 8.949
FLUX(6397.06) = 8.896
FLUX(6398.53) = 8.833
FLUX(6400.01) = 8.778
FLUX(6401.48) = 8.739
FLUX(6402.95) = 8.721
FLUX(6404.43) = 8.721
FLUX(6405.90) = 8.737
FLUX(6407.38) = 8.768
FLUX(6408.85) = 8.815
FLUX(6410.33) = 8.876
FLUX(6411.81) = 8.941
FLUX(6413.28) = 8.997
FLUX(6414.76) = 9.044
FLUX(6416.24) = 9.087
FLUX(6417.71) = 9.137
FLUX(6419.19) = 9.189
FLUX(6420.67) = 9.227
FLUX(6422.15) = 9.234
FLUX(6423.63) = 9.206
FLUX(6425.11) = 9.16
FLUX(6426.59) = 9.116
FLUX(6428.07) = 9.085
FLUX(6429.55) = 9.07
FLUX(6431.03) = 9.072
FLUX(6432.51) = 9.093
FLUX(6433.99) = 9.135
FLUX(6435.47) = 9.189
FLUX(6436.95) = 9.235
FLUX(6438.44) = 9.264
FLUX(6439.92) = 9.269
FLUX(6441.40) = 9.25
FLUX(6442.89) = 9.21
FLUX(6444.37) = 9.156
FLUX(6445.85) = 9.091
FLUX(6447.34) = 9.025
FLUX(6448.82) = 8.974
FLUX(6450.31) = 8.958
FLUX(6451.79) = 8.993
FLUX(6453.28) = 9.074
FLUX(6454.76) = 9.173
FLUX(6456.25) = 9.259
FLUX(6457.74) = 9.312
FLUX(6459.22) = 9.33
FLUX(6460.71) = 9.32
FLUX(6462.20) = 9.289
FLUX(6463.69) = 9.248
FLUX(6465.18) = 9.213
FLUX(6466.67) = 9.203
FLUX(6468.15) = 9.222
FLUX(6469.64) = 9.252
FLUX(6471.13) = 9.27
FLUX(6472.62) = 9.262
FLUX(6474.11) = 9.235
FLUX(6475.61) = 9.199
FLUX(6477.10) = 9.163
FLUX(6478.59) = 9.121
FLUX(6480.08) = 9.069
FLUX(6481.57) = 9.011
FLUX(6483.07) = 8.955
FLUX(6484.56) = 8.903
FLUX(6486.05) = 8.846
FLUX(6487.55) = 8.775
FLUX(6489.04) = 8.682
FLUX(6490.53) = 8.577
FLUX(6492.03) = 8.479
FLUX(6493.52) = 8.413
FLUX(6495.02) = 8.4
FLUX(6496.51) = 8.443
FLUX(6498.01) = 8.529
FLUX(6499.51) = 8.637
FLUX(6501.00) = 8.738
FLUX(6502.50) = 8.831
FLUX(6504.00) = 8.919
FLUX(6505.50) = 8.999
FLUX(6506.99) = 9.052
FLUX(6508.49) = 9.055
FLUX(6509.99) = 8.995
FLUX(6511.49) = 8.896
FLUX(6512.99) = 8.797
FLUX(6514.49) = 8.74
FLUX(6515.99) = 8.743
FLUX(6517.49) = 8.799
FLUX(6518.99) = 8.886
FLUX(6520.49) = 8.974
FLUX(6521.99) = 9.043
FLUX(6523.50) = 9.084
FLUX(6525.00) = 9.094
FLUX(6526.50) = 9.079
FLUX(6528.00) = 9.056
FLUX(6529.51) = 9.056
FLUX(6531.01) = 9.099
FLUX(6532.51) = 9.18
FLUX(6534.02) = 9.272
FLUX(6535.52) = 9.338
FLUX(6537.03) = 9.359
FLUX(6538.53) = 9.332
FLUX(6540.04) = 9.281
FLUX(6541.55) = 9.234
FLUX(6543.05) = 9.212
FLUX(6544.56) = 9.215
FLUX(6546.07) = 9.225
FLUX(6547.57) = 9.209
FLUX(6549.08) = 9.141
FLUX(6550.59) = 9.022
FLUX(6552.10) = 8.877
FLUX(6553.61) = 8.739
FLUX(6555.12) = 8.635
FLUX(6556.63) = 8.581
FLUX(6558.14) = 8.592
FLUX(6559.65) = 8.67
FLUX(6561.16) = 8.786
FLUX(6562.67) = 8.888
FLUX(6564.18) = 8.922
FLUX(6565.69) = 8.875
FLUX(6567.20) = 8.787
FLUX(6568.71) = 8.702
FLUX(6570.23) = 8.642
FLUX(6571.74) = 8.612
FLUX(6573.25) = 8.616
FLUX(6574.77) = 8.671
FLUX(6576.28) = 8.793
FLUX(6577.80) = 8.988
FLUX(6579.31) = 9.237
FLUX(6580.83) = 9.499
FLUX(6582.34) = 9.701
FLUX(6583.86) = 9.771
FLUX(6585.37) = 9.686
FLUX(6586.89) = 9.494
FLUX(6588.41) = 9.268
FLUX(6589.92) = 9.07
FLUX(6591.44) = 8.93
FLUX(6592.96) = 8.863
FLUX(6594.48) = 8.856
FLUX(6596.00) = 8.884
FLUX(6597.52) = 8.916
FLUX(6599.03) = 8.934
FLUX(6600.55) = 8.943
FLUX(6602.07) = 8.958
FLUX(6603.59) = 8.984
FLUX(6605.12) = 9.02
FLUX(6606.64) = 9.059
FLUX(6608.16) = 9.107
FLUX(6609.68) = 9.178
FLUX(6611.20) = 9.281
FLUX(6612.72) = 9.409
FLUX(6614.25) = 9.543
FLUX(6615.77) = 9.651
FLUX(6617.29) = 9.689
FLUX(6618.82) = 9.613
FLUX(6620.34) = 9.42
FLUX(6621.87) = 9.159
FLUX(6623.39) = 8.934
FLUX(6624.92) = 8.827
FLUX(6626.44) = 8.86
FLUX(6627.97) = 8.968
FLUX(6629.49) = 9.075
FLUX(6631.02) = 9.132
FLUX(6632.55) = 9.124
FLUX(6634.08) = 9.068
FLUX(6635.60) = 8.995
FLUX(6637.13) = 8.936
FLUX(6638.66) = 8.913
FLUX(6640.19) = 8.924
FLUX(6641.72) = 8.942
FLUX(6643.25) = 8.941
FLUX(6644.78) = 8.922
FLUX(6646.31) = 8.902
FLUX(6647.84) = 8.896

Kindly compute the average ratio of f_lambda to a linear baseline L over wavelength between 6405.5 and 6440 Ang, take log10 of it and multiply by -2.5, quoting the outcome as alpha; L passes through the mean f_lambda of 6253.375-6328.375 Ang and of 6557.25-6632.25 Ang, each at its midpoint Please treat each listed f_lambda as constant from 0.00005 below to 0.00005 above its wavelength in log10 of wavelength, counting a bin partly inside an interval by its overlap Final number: -0.03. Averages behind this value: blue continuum 8.72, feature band 9.08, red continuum 9.07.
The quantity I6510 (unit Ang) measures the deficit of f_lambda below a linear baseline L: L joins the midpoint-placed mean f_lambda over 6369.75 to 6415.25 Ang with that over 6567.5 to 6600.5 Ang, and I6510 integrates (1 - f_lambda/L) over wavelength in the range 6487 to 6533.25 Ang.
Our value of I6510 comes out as 0.9 Ang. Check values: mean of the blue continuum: 8.94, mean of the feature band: 8.84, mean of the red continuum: 9.05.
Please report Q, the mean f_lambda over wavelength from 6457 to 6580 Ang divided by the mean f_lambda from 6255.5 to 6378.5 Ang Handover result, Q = 1.0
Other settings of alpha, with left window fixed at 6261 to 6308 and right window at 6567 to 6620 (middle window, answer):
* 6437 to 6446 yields -0.03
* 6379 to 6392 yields 0.00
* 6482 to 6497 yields 0.04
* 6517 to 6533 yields 0.00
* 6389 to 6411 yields 0.01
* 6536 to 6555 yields -0.01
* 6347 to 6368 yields 0.01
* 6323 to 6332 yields 0.00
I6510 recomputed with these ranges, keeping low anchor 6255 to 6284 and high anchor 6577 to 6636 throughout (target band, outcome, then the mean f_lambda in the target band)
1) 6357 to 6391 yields -0.4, 8.93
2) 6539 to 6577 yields 0.9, 8.88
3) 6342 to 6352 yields -0.2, 8.98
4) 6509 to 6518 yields 0.2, 8.83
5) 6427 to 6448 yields -0.6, 9.15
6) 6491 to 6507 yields 0.6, 8.66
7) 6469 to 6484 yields -0.3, 9.15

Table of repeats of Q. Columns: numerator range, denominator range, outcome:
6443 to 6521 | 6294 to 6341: 1.02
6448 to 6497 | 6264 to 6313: 1.03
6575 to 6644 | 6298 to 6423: 1.03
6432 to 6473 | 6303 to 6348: 1.04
